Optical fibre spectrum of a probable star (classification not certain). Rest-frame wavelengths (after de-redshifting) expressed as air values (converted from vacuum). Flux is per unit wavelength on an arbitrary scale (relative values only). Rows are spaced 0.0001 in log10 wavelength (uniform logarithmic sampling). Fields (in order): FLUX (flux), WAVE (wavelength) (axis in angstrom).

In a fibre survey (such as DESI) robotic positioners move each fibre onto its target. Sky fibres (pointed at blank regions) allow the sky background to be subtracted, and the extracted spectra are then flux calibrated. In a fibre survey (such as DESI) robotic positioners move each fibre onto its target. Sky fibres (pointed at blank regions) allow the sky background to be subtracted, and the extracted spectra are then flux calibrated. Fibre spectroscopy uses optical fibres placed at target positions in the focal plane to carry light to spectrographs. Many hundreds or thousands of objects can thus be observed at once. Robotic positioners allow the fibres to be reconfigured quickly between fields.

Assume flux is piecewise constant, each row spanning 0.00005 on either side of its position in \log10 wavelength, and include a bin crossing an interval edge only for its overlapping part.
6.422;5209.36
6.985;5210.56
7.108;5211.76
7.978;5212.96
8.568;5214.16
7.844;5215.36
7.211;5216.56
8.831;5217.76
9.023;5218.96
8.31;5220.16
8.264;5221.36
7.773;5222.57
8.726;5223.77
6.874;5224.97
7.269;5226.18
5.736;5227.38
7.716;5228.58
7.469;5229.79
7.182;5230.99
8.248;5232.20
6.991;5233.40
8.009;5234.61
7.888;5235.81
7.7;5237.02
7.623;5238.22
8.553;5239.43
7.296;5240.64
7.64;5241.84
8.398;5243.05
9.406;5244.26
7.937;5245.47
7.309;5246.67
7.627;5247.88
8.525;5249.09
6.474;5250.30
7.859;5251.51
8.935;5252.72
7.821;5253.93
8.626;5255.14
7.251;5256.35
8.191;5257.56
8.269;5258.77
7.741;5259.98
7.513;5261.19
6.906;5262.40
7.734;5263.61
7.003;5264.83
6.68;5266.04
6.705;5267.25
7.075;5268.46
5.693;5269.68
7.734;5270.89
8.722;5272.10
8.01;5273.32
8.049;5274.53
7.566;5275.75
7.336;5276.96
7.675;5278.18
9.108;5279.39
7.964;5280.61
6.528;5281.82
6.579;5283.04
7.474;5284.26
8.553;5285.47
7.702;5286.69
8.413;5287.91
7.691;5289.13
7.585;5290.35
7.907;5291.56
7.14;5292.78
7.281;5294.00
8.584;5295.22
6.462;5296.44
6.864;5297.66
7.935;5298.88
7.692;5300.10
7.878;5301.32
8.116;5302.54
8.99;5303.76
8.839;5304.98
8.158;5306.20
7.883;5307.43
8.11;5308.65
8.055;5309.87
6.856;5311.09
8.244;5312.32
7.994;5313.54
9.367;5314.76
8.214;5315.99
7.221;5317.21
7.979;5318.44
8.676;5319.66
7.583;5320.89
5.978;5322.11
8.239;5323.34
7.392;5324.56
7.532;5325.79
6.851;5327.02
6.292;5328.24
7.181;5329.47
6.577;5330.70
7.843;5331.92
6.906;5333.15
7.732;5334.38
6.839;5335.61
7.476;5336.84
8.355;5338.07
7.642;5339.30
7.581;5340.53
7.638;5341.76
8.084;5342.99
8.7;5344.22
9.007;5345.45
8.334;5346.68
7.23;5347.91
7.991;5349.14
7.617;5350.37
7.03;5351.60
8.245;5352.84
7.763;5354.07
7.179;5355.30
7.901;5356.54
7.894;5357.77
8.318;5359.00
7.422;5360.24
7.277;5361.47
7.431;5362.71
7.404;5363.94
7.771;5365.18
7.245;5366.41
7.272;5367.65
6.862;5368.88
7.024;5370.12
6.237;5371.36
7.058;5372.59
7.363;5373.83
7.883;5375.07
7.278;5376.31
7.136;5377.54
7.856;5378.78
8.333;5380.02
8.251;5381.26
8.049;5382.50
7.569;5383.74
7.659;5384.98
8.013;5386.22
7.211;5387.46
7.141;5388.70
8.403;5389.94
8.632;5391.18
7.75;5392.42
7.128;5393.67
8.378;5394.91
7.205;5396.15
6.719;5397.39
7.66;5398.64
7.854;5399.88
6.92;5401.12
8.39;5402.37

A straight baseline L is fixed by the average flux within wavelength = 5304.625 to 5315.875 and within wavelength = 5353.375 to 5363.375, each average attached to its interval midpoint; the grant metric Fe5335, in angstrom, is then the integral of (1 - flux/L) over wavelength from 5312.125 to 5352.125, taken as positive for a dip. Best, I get 1.3 angstrom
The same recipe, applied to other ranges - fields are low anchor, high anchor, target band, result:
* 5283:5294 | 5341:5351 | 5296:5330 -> 0.51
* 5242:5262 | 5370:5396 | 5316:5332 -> 0.90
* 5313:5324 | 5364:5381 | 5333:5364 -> -0.60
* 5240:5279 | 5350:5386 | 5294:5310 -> -0.65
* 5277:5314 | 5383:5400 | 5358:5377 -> 0.90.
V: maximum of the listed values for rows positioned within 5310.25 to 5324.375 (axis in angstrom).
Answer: 9.367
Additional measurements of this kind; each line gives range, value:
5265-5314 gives 9.108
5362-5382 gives 8.333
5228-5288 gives 9.406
